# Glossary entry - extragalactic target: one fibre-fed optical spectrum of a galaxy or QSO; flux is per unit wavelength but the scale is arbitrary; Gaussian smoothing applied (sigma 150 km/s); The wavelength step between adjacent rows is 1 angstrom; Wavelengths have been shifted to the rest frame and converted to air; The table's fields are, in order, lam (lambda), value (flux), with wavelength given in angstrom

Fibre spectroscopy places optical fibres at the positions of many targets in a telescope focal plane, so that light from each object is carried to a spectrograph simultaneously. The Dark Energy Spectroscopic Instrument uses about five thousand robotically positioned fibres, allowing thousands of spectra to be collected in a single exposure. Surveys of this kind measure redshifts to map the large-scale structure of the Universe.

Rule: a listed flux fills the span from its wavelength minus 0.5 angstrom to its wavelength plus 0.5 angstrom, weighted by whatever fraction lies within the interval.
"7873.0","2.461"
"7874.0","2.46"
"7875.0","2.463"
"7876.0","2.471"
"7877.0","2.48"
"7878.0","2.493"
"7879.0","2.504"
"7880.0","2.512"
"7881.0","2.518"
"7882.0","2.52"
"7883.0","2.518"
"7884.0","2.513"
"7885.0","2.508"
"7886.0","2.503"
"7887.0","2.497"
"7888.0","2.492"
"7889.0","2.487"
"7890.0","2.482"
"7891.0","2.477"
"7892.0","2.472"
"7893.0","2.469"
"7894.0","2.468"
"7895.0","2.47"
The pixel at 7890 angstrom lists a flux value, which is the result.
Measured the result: 2.482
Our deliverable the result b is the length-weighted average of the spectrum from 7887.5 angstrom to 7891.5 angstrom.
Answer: 2.48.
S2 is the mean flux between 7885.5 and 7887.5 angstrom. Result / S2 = 2.5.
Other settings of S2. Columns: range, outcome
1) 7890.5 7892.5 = 2.47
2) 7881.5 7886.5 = 2.51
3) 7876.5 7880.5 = 2.5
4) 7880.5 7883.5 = 2.52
